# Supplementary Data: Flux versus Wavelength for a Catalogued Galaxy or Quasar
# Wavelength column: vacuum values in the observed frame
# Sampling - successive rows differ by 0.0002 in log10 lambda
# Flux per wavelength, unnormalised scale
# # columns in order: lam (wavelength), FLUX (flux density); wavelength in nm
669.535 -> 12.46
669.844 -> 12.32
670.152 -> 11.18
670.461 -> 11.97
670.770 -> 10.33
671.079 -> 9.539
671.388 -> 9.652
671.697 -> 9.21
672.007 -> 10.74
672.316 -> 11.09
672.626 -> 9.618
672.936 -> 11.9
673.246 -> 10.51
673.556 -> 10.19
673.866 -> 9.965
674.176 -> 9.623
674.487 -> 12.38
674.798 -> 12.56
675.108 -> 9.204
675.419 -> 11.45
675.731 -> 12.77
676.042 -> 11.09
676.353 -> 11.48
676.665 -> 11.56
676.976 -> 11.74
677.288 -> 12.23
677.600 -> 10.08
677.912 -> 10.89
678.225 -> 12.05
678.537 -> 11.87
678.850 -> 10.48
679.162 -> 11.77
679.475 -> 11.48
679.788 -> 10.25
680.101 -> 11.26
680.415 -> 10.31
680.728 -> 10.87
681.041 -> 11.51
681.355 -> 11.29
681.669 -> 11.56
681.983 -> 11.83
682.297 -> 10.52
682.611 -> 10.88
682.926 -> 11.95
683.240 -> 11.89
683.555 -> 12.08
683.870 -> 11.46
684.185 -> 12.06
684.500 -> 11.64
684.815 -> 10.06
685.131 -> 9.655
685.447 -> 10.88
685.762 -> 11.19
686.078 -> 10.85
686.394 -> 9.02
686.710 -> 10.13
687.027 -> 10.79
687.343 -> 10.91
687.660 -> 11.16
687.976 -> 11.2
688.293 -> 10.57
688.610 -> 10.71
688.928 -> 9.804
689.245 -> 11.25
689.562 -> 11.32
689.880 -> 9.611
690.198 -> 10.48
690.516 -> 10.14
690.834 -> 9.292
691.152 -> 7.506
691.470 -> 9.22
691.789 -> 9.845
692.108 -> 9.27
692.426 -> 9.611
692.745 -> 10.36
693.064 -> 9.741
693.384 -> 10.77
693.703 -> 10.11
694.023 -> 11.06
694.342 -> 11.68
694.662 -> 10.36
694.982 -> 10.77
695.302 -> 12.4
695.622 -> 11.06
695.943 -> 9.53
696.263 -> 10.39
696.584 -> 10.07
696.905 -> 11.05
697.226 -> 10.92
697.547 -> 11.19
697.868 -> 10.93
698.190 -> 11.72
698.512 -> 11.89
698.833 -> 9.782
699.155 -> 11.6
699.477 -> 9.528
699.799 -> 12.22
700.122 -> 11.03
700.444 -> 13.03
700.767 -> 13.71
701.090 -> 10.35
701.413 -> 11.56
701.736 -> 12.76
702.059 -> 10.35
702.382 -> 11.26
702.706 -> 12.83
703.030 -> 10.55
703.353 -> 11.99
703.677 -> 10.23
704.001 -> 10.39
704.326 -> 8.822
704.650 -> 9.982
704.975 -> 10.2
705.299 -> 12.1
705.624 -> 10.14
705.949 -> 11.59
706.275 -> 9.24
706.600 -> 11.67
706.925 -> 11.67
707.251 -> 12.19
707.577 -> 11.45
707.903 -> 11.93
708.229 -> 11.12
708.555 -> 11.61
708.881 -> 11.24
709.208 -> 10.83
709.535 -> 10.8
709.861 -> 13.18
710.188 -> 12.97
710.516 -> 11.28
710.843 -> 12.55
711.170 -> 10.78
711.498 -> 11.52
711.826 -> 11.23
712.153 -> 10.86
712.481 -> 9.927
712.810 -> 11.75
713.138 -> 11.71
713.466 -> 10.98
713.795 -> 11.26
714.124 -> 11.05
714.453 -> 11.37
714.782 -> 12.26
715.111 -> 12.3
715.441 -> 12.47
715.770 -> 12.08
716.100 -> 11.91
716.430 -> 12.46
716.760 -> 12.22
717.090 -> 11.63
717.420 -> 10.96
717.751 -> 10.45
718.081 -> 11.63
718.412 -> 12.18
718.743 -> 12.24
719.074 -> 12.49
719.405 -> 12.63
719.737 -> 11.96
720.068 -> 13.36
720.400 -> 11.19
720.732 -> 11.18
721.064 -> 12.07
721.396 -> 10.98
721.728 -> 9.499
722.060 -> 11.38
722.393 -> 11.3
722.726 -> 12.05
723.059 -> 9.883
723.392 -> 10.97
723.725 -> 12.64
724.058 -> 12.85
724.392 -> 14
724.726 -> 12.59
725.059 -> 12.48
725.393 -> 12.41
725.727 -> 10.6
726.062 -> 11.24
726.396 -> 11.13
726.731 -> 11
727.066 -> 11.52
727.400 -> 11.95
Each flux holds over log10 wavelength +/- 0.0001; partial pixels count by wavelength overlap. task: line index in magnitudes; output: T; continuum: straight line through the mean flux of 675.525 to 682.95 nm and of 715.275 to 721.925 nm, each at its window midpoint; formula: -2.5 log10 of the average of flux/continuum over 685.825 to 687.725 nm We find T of 0.092 mag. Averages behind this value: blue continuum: 11.3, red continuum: 11.8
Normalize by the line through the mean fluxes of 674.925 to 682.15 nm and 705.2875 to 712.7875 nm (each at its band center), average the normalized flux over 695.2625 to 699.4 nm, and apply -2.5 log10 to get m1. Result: 0.04 mag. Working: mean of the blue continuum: 11.3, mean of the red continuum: 11.4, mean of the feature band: 10.9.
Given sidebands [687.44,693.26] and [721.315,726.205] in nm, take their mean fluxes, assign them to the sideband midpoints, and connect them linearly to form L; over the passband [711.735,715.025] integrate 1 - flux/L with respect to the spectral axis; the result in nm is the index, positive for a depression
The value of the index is -0.03 nm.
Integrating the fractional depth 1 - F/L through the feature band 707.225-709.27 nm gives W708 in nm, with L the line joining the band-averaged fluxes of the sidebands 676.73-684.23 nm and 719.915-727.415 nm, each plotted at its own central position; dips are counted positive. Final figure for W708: 0.01 nm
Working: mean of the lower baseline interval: 11.3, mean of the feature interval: 11.5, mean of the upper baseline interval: 11.7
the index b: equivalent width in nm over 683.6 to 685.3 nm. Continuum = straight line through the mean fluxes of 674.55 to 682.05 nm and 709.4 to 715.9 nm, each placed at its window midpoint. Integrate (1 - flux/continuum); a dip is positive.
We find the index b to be 0.05 nm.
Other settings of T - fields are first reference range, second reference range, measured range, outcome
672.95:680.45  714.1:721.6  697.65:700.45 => 0.03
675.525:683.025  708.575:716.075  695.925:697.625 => 0.09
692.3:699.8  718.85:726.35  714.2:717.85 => -0.03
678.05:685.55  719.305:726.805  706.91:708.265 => -0.02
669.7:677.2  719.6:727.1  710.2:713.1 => 0.01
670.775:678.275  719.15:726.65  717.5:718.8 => 0.01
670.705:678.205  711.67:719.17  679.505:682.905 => -0.01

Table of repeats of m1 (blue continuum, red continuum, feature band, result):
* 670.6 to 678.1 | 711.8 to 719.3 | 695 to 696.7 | 0.054 mag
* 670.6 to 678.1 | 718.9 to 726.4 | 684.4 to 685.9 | 0.041 mag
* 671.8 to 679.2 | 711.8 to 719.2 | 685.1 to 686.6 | 0.088 mag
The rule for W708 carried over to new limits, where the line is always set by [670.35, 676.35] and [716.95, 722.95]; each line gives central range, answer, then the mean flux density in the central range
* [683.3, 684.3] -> -0.08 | 11.9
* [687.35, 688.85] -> 0.02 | 10.8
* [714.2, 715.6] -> -0.06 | 12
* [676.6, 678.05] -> -0.06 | 11.3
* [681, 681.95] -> -0.05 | 11.5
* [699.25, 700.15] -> 0.02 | 11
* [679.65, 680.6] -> 0.02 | 10.6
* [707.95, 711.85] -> -0.07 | 11.6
